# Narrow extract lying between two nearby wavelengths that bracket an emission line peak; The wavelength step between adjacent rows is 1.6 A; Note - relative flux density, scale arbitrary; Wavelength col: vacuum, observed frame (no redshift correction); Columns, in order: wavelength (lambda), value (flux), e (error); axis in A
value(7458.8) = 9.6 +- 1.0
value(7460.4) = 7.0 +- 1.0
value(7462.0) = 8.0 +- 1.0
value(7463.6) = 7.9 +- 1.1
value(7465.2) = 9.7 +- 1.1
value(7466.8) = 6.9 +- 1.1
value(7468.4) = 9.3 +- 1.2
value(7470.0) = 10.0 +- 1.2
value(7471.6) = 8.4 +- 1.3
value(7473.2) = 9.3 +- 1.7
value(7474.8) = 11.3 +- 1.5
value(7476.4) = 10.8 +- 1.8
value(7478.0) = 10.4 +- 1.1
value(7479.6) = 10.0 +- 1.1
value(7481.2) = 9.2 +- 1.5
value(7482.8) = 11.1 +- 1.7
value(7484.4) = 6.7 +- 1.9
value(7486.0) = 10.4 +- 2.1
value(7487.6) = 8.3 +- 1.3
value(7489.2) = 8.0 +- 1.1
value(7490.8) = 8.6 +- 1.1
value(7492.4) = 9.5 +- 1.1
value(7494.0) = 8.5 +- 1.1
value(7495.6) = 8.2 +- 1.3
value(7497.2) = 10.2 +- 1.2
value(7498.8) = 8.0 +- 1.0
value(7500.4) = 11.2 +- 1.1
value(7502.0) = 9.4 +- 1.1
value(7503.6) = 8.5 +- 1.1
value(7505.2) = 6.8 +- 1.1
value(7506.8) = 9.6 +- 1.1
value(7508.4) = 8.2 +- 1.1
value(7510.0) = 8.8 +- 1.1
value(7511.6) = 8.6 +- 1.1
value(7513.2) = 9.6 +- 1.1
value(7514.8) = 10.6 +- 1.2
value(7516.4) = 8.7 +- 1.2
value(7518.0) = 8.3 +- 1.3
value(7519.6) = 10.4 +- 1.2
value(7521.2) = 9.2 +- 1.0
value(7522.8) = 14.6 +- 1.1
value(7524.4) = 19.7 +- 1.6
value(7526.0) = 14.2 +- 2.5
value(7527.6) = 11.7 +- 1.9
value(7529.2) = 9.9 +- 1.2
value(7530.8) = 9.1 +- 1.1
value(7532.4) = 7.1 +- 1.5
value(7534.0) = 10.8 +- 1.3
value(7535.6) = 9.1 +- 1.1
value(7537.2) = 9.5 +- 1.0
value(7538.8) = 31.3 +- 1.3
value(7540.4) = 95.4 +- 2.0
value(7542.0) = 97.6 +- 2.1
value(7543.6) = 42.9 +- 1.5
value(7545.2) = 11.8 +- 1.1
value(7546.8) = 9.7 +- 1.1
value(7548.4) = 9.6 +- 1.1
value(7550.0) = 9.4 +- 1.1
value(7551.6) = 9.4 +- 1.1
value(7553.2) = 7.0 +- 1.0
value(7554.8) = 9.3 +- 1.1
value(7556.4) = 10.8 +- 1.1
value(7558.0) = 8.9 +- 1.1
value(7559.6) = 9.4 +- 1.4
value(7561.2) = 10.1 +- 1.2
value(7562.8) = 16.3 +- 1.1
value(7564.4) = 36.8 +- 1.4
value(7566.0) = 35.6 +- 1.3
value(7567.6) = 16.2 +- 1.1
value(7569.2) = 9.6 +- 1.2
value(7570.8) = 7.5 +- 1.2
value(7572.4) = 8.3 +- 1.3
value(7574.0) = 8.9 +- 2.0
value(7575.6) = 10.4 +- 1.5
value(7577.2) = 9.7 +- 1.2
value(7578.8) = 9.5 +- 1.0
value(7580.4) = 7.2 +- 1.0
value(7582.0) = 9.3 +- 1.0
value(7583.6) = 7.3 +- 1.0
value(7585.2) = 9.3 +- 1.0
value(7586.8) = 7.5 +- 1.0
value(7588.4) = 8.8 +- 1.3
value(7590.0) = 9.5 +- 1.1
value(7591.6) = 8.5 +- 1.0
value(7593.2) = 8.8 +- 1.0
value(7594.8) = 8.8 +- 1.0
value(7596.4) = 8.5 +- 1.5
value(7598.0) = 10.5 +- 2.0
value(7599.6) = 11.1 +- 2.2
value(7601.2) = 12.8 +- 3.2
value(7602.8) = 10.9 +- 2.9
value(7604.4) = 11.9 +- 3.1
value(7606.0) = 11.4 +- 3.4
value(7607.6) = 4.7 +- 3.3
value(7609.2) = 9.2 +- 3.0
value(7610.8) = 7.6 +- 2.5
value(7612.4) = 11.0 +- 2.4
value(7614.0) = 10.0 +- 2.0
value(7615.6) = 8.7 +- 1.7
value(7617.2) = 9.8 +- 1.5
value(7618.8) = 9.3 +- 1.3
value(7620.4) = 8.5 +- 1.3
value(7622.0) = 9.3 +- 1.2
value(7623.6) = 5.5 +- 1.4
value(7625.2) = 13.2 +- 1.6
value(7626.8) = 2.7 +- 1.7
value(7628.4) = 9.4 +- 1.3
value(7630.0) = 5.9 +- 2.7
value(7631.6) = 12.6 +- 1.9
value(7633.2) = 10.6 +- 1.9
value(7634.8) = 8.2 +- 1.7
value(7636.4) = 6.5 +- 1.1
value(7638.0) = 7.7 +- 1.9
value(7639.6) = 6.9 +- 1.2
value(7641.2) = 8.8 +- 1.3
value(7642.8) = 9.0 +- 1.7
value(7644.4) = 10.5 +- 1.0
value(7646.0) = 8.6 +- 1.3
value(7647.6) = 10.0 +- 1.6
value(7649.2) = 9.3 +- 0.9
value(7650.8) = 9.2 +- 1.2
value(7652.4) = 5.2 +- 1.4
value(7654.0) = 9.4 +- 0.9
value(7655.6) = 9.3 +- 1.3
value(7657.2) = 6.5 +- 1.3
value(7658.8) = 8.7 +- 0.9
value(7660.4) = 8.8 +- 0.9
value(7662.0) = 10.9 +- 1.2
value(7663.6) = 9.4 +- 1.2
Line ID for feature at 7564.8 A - [N II]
